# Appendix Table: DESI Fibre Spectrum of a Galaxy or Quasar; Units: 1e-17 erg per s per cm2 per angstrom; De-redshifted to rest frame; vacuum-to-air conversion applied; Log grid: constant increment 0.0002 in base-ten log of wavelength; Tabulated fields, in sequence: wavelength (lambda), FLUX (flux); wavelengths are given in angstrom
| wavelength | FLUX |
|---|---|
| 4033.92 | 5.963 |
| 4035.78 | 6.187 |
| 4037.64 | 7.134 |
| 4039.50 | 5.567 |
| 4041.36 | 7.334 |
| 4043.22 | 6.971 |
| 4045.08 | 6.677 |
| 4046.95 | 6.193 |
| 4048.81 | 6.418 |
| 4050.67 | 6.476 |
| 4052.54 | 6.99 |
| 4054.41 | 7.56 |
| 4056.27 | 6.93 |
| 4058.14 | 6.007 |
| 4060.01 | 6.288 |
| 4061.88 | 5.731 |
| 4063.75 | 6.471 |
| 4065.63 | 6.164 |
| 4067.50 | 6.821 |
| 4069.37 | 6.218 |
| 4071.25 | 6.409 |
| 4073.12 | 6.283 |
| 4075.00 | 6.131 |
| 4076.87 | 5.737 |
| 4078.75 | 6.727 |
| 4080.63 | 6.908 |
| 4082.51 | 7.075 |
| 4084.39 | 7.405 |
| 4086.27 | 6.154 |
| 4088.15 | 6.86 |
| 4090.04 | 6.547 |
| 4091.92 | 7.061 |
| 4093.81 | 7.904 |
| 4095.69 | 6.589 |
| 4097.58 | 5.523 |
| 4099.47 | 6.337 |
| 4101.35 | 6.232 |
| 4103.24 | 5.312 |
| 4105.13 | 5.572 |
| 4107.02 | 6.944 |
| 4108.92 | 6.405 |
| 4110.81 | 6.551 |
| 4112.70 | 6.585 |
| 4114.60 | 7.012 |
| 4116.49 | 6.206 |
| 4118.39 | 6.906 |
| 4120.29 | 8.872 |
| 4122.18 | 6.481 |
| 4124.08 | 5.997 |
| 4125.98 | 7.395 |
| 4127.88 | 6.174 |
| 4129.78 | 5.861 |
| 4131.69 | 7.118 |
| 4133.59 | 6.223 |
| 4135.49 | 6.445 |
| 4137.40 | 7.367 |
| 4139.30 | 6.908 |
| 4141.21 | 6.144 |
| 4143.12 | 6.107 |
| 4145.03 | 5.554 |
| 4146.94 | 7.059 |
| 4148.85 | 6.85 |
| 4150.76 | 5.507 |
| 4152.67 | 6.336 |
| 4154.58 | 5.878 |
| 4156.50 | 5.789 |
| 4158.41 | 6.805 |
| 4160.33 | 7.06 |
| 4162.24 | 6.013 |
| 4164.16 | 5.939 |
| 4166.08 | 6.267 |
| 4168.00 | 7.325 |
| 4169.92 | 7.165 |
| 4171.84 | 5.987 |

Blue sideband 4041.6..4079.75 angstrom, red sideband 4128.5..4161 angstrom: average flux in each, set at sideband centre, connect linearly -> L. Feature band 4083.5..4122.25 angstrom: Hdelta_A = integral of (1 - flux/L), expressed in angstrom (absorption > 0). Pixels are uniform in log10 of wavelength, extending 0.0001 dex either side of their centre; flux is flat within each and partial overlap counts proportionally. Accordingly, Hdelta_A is -1.2 angstrom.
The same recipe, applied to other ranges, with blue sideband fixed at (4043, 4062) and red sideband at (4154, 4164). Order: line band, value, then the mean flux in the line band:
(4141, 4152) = 0.20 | 6.21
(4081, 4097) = -1.05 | 6.91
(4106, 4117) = -0.34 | 6.63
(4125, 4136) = -0.28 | 6.54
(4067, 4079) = 0.44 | 6.29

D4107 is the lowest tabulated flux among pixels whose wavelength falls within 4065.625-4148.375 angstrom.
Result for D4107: 5.312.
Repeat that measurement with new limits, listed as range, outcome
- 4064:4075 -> 6.131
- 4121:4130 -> 5.861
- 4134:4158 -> 5.507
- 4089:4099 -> 5.523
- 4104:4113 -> 5.572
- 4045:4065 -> 5.731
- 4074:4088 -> 5.737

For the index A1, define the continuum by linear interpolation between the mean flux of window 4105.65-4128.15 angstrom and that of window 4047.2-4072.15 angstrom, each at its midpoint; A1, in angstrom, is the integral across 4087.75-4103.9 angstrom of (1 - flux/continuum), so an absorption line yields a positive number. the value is 0.4 angstrom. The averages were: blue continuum 6.49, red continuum 6.79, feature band 6.49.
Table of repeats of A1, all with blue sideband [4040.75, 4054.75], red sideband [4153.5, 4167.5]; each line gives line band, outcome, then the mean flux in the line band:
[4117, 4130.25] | -0.8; 6.83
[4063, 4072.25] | 0.4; 6.41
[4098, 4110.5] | 0.8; 6.13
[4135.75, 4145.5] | -0.1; 6.46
